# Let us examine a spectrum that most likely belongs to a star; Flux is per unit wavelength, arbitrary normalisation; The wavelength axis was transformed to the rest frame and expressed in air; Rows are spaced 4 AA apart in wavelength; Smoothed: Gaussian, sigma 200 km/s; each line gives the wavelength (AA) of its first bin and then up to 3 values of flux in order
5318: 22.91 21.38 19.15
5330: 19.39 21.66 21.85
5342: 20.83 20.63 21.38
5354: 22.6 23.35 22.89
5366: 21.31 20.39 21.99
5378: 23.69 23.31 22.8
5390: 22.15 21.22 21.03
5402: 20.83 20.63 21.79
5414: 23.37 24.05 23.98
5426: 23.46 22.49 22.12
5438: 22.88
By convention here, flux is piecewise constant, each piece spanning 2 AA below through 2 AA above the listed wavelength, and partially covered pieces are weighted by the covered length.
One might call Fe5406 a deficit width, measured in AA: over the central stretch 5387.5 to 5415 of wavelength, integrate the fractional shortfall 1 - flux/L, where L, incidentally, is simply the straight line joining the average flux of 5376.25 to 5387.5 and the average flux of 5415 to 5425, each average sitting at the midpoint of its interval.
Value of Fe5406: 2.4 AA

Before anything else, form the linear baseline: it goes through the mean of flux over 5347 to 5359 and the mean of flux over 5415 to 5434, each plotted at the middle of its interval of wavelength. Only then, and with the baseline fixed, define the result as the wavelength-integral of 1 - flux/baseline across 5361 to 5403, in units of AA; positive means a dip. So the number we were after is 1.3 AA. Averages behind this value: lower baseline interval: 22.2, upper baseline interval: 23.3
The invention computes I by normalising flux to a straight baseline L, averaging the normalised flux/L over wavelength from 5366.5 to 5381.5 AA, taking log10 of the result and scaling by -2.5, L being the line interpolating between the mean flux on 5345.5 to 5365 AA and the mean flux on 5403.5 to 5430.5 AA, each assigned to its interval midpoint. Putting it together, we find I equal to 0.02 mag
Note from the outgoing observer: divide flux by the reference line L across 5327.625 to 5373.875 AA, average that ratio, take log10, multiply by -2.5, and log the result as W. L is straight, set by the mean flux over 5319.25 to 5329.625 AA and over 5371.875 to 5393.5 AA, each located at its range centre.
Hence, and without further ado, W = -0.01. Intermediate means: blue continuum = 20.3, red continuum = 22.7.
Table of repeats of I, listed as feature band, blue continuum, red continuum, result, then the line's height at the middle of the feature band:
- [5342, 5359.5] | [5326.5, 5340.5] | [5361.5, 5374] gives -0.04 mag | 21.1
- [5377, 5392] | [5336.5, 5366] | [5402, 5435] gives -0.03 mag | 22.3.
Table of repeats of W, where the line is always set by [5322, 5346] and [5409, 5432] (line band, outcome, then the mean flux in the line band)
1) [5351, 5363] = -0.07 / 22.8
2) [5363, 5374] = 0.02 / 21.2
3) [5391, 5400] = 0.06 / 21.2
